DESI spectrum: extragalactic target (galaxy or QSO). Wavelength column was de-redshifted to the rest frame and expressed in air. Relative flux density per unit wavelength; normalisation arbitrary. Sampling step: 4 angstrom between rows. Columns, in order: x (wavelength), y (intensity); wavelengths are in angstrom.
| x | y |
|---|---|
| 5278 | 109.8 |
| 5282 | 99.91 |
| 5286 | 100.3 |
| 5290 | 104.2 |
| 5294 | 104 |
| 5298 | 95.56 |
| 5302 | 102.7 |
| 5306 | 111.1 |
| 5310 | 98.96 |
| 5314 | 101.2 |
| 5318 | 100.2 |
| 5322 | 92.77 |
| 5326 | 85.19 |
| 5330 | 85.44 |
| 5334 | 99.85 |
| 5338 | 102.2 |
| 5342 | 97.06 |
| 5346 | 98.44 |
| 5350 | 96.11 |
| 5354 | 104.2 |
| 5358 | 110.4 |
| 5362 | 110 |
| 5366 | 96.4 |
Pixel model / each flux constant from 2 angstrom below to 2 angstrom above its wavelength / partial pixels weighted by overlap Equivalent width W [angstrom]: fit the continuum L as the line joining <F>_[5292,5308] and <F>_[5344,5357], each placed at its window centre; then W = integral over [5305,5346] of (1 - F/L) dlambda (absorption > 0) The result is 1.92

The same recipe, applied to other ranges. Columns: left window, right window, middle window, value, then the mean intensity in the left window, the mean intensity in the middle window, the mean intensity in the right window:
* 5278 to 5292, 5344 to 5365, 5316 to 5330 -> 1.55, 103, 91.7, 103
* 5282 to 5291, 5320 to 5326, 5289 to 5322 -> -2.08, 102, 102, 90.2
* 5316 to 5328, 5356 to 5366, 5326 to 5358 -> 0.86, 92.7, 97.6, 107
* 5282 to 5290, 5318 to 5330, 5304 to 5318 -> -1.38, 101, 103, 90.3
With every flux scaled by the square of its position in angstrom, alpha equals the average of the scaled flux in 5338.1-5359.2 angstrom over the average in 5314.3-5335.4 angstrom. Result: 1.1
